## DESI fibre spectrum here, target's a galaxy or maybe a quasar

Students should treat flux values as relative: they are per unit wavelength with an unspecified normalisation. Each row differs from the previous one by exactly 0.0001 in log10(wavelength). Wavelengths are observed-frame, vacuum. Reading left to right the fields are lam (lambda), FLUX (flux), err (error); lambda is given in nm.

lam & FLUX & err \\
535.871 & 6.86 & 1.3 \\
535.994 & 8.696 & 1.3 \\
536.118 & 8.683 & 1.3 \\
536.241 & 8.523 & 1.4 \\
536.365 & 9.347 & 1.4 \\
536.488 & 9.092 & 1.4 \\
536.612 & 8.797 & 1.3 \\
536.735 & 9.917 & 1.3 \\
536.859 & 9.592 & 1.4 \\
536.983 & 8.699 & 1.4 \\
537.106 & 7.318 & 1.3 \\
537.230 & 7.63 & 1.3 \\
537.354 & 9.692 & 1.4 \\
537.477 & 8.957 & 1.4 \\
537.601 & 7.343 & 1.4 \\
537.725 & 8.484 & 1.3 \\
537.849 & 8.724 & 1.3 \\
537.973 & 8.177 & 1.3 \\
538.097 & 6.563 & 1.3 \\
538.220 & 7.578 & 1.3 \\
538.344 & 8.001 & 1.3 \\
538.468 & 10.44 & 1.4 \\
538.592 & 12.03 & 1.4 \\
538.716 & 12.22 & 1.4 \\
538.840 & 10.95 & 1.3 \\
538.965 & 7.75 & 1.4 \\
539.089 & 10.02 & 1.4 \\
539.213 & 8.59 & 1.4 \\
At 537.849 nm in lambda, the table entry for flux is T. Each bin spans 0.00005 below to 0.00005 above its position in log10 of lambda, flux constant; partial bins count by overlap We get 8.724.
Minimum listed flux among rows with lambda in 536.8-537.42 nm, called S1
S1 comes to 7.318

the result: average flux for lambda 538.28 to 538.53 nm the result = 9.2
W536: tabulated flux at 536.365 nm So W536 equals 9.347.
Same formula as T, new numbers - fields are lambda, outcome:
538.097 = 6.563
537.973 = 8.177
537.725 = 8.484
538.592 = 12.03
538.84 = 10.95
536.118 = 8.683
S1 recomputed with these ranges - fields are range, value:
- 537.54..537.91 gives 7.343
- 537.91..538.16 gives 6.563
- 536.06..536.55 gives 8.523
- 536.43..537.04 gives 8.699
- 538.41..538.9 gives 10.44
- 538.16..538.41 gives 7.578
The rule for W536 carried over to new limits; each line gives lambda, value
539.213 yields 8.59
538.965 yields 7.75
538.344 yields 8.001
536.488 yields 9.092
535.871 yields 6.86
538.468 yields 10.44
